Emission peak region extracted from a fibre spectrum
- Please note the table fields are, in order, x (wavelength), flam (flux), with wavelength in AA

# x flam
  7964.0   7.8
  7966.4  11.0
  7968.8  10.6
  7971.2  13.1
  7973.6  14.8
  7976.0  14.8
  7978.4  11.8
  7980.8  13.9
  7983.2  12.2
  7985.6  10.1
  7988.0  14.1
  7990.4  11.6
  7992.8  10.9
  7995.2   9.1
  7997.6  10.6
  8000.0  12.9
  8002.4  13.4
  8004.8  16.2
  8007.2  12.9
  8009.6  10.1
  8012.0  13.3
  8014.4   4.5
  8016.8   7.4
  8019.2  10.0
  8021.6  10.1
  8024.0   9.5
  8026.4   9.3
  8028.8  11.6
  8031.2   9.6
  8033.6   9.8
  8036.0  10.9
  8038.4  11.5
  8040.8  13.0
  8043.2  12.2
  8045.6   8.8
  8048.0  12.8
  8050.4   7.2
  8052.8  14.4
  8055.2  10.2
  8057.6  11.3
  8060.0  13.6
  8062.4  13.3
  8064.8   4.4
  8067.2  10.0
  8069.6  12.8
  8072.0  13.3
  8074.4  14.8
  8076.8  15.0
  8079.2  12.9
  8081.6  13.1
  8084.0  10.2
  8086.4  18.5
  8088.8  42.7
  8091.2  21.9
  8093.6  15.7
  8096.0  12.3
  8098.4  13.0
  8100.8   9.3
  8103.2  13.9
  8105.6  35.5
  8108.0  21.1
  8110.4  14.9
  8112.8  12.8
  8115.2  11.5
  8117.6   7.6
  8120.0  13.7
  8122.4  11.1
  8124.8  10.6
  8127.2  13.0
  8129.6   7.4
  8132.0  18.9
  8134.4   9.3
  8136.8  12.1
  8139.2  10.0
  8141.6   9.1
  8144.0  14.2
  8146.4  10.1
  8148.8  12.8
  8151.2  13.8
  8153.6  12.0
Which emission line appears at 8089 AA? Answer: [S II]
